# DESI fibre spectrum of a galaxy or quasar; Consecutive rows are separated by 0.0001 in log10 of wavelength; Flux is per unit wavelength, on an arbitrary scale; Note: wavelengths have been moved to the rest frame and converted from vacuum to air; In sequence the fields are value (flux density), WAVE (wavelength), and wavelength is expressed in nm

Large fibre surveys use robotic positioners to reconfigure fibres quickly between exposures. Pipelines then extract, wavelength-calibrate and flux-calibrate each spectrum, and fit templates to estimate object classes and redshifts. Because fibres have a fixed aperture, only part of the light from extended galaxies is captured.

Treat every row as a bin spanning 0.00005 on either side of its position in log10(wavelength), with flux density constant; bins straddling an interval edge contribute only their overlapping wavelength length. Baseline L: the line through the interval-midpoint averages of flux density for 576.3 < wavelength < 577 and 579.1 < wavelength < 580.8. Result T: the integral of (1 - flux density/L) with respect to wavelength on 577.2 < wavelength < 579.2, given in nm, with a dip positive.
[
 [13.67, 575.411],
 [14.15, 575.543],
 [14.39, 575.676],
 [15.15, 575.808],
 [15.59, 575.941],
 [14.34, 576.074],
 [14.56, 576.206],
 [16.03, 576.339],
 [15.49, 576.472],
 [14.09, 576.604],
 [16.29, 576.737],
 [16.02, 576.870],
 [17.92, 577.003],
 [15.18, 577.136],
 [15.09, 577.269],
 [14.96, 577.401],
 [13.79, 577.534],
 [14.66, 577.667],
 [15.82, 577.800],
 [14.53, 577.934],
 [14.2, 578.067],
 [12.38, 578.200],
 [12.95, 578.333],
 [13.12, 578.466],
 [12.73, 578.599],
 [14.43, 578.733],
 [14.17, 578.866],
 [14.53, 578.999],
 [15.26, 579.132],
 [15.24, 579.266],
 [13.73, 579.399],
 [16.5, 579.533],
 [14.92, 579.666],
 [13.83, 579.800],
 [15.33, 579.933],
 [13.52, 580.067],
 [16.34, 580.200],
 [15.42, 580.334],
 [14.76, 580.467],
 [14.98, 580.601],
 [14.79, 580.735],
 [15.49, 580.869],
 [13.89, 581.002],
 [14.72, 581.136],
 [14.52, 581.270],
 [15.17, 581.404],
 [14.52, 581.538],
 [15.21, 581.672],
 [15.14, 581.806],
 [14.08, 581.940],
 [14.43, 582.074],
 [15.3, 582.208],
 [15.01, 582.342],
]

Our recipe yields 0.16 nm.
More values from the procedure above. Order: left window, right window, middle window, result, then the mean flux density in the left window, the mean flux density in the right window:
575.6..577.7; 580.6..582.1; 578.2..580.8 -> 0.07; 15.2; 14.7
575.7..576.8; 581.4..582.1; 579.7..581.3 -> 0.00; 15.2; 14.7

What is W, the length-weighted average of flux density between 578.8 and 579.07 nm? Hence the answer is 14.4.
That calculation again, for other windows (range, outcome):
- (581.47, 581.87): 14.9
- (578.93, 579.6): 15.1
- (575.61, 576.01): 15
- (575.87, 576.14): 14.9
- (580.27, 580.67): 15.1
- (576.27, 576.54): 15.7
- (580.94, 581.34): 14.4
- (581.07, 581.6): 14.7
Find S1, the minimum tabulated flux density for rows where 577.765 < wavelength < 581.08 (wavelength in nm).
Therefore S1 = 12.38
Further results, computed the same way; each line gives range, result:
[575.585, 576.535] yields 14.34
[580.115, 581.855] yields 13.89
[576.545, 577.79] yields 13.79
